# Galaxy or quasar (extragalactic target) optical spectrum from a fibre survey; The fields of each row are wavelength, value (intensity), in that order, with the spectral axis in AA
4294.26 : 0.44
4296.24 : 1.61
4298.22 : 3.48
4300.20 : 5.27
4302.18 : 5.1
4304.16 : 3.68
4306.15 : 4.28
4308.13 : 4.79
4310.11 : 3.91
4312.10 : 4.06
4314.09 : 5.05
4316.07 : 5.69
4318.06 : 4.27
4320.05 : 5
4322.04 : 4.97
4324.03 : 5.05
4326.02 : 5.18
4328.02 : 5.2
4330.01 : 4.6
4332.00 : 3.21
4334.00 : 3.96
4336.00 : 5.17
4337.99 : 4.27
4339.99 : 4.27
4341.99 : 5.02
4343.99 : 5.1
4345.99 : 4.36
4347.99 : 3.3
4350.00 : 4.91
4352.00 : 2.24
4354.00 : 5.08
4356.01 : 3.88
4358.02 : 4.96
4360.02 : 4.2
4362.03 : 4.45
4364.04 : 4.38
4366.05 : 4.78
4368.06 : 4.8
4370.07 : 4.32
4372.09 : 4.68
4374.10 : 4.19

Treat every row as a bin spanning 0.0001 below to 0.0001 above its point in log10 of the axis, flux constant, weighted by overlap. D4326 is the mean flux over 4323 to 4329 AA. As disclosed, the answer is 5.14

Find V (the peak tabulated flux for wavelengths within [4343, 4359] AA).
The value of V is 5.1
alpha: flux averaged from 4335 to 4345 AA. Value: 4.77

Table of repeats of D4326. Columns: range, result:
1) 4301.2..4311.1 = 4.35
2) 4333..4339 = 4.47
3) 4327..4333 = 4.34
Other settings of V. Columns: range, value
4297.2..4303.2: 5.27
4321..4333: 5.2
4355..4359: 4.96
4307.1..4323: 5.69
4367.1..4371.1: 4.8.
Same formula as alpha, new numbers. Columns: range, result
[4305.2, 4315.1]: 4.42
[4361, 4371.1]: 4.54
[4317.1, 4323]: 4.75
